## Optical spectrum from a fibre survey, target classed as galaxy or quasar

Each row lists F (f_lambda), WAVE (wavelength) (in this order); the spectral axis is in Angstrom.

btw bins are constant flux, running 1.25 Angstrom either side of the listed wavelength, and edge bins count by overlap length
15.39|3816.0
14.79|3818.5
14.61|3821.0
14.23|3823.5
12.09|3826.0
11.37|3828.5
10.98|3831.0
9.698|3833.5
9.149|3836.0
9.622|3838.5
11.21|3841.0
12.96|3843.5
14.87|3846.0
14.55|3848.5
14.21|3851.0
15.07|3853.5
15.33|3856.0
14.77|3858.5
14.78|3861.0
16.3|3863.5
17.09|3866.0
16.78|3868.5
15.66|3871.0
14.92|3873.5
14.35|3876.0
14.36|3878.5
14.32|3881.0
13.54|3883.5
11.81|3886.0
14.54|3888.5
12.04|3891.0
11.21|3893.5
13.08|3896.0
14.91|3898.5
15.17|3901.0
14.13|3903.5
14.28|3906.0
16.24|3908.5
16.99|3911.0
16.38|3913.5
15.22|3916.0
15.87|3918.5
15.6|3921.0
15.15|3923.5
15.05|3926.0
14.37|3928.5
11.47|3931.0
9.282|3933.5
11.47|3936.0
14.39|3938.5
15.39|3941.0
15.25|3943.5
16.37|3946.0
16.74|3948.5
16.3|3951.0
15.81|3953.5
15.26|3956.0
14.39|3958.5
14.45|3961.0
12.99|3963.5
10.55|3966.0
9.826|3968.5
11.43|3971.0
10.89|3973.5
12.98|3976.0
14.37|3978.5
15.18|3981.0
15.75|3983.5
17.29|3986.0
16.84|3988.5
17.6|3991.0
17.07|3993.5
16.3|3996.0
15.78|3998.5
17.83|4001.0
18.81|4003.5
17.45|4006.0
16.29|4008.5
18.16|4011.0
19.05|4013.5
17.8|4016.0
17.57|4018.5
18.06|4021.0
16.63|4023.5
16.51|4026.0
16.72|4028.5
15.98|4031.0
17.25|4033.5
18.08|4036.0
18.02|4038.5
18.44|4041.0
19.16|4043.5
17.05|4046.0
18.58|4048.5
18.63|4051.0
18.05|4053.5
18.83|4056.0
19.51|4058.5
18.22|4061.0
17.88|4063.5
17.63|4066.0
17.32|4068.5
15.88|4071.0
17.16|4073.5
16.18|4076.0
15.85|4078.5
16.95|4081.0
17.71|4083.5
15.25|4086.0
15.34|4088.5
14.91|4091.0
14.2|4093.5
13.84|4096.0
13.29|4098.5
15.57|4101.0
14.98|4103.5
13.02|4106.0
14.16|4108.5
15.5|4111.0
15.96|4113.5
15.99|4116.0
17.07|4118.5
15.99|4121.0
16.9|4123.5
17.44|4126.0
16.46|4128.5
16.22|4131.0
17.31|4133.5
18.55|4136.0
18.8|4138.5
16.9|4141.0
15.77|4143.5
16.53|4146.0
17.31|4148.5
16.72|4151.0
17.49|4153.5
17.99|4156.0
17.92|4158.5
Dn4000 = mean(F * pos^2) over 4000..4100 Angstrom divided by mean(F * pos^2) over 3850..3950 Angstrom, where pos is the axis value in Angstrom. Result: 1.3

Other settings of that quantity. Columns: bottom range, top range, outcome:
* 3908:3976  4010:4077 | 1.32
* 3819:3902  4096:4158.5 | 1.37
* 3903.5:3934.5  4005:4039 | 1.25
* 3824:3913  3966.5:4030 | 1.24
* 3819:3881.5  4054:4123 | 1.32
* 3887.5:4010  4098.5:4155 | 1.21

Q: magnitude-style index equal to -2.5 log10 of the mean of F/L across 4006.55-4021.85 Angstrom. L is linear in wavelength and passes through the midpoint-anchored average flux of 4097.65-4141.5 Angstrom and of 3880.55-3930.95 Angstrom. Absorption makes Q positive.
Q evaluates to -0.165 mag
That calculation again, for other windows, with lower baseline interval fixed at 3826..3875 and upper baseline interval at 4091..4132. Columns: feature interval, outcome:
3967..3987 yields 0.09 mag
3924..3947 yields 0.04 mag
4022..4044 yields -0.17 mag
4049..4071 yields -0.20 mag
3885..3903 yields 0.05 mag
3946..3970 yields 0.02 mag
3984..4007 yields -0.18 mag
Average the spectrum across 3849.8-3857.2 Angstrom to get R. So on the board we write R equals 14.9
